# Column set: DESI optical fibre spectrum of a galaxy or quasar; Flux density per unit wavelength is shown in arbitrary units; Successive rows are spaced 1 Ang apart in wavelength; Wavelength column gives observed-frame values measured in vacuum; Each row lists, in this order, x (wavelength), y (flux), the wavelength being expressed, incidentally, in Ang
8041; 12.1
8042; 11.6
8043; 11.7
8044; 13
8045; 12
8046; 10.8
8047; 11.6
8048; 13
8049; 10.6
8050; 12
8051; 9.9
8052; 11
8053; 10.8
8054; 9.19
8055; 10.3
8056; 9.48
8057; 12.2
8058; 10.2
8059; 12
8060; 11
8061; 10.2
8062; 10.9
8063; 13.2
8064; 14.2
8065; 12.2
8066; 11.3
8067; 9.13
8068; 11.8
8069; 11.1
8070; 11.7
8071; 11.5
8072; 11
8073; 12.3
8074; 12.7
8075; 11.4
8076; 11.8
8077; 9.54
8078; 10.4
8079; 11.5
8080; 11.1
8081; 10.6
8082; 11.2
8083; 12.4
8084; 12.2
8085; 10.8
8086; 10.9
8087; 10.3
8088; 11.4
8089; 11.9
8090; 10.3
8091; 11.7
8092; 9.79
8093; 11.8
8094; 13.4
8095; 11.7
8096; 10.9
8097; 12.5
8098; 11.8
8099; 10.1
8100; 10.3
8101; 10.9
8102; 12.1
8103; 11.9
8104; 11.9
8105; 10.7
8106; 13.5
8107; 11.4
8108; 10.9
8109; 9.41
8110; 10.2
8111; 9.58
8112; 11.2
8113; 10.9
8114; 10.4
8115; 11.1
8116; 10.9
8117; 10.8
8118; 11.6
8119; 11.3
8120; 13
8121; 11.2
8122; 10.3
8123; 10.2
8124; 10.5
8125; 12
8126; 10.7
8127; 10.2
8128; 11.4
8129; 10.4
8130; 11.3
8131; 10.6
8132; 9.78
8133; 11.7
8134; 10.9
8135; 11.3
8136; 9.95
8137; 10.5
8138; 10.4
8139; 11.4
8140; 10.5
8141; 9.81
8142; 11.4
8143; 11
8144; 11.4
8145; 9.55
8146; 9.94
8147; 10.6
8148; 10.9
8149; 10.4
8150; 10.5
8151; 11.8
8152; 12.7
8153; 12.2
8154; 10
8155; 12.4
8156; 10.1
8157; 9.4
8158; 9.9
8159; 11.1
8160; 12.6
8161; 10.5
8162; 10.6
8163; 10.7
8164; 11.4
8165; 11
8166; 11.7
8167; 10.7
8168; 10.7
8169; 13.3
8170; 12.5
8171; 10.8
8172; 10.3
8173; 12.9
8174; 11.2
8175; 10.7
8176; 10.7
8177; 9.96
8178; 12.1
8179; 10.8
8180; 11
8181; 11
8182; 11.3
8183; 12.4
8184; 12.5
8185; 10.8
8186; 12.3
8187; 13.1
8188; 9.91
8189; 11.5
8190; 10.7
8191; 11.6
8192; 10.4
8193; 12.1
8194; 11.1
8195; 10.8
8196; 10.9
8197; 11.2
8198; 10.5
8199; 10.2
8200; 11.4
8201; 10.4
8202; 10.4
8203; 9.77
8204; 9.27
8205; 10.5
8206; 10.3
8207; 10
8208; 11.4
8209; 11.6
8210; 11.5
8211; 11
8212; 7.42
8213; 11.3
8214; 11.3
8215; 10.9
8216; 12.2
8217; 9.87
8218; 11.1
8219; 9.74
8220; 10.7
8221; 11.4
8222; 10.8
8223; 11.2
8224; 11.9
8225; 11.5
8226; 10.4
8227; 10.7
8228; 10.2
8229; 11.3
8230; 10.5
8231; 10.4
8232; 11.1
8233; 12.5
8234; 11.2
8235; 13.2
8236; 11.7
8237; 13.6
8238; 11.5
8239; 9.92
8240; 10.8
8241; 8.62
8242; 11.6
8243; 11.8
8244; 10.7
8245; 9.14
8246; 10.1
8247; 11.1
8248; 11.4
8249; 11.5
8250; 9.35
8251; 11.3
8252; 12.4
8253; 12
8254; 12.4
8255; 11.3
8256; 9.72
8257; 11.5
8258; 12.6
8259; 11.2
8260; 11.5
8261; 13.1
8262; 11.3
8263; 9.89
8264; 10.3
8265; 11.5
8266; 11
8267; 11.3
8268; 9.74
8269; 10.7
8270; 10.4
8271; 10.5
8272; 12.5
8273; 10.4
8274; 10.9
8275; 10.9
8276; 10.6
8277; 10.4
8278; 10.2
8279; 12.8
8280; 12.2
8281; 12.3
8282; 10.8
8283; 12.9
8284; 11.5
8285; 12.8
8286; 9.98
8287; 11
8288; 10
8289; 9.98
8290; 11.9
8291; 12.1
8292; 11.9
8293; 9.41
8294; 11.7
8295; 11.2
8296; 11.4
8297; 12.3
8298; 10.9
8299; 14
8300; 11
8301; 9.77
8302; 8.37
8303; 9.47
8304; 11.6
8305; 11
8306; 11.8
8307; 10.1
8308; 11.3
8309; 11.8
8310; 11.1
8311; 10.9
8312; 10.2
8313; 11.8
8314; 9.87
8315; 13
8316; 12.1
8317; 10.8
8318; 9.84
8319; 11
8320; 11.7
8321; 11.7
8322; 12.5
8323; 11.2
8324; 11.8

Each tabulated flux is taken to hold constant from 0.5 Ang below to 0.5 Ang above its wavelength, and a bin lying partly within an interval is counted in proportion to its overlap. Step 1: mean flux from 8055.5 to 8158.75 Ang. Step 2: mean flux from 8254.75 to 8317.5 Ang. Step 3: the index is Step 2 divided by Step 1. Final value 1.00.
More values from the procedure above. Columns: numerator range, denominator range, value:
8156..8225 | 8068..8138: 0.99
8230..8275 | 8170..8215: 1.01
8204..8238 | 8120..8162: 1.02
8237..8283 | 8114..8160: 1.02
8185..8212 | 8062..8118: 0.96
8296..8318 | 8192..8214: 1.04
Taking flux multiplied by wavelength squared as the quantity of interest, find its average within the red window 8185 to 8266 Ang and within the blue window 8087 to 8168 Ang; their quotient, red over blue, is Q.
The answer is 1.03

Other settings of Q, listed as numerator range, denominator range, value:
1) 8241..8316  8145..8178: 1.04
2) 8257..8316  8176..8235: 1.04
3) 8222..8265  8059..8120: 1.03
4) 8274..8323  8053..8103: 1.05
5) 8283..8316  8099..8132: 1.06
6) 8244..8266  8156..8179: 1.03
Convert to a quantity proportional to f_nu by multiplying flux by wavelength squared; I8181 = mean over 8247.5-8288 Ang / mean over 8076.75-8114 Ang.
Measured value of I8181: 1.0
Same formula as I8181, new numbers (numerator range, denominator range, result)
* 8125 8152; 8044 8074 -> 0.97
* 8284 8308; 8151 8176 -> 1.02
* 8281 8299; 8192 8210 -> 1.09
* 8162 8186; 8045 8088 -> 1.04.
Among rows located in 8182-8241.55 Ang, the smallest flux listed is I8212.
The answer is 7.42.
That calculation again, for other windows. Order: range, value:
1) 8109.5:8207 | 9.27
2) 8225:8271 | 8.62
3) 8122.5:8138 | 9.78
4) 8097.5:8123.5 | 9.41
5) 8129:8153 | 9.55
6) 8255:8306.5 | 8.37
